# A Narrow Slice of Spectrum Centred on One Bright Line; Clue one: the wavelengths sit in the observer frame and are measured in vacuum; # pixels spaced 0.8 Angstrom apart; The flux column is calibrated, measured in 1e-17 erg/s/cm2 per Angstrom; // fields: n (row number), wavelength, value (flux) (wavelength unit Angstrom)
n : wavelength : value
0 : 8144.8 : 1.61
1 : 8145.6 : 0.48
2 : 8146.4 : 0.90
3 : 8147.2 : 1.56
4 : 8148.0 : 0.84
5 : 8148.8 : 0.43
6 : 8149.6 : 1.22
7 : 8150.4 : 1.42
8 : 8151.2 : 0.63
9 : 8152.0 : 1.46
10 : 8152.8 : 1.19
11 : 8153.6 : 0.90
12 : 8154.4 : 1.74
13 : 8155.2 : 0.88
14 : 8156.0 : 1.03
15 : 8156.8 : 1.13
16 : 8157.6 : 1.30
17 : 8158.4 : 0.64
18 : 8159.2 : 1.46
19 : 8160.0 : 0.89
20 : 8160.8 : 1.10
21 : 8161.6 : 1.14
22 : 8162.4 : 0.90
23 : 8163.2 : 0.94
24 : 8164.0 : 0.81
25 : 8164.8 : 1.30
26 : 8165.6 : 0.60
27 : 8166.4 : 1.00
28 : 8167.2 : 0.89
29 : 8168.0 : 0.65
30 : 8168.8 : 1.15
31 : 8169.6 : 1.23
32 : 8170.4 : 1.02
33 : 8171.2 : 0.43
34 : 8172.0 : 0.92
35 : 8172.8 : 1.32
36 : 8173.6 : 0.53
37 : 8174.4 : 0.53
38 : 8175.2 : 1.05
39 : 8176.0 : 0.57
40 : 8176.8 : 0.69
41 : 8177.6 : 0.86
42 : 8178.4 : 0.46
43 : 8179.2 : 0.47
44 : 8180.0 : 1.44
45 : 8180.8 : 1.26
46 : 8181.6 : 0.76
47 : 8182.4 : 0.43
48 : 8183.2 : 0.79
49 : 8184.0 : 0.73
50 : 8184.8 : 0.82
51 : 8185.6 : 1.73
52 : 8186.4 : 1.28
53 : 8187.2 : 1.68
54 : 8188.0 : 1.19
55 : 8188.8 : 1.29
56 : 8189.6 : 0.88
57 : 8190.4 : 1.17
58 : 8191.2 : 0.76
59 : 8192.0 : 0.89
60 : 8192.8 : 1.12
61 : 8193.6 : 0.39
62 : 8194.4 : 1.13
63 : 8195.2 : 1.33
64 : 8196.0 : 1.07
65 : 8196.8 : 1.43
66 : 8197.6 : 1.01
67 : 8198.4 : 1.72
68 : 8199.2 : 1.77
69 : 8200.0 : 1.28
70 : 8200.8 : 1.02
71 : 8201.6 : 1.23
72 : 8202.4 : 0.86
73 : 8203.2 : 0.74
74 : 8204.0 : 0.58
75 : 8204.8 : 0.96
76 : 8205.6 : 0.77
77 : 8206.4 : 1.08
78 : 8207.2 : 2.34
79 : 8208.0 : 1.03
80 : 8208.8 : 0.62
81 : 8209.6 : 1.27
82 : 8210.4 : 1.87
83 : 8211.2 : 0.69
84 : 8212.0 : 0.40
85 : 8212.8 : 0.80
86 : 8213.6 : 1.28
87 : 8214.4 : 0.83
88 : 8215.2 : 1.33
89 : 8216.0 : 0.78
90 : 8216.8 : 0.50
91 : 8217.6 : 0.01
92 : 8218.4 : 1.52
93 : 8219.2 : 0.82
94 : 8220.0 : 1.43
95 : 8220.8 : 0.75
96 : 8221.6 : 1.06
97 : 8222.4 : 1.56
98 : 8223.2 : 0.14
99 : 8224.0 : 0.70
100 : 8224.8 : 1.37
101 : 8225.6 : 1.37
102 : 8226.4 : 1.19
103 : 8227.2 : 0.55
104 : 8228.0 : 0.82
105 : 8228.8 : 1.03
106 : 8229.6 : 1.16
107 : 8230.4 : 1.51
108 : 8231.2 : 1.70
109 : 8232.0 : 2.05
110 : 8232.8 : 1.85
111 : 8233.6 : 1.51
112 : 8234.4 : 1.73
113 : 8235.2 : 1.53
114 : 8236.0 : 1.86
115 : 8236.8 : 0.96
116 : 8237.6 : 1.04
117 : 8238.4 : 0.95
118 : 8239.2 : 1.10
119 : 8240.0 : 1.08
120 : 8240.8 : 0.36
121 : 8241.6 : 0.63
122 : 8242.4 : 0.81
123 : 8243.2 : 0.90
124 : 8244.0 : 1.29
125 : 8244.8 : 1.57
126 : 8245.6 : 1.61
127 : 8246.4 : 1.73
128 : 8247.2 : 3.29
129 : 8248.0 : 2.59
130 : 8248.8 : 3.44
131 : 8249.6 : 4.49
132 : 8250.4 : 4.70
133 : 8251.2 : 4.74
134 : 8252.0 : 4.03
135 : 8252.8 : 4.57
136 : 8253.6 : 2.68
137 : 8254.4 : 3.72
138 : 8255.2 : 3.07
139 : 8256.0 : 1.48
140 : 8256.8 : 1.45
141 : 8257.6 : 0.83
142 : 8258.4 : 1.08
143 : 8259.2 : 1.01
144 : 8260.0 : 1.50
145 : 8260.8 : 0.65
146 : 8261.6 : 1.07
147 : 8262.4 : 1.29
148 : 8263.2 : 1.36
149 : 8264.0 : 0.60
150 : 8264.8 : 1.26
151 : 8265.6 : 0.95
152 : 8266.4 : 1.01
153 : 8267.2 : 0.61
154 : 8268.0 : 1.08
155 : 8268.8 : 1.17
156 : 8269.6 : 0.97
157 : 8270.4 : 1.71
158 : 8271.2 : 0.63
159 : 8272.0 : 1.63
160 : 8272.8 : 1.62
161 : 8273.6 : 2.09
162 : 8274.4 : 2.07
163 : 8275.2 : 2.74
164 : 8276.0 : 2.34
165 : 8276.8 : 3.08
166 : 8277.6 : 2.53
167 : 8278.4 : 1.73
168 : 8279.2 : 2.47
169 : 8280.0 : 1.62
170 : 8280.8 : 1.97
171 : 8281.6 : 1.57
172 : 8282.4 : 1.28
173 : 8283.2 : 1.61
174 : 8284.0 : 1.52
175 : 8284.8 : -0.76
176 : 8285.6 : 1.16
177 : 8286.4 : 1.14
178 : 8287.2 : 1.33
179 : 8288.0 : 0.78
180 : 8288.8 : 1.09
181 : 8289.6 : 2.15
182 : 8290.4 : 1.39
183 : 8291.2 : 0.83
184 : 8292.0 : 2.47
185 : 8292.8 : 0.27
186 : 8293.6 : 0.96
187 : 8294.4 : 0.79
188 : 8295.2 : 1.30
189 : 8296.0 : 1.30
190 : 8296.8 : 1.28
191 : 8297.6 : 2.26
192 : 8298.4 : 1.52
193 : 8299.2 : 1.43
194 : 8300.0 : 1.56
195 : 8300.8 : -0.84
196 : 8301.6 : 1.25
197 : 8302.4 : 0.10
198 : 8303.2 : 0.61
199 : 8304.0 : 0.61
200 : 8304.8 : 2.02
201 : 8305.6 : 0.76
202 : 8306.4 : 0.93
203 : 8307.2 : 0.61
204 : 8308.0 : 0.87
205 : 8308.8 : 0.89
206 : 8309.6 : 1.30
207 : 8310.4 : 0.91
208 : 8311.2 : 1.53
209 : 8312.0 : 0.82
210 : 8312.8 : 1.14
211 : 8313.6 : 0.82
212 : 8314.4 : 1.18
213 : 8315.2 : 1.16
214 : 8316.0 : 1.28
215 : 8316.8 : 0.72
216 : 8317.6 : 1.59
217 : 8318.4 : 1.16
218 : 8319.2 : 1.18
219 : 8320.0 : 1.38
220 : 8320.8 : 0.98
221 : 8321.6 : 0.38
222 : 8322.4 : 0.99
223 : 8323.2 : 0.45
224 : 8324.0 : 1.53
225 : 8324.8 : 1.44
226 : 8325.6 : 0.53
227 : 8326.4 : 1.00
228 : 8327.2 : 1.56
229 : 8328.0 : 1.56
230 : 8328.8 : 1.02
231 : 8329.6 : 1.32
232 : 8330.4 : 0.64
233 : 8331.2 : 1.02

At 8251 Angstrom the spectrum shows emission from H-alpha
